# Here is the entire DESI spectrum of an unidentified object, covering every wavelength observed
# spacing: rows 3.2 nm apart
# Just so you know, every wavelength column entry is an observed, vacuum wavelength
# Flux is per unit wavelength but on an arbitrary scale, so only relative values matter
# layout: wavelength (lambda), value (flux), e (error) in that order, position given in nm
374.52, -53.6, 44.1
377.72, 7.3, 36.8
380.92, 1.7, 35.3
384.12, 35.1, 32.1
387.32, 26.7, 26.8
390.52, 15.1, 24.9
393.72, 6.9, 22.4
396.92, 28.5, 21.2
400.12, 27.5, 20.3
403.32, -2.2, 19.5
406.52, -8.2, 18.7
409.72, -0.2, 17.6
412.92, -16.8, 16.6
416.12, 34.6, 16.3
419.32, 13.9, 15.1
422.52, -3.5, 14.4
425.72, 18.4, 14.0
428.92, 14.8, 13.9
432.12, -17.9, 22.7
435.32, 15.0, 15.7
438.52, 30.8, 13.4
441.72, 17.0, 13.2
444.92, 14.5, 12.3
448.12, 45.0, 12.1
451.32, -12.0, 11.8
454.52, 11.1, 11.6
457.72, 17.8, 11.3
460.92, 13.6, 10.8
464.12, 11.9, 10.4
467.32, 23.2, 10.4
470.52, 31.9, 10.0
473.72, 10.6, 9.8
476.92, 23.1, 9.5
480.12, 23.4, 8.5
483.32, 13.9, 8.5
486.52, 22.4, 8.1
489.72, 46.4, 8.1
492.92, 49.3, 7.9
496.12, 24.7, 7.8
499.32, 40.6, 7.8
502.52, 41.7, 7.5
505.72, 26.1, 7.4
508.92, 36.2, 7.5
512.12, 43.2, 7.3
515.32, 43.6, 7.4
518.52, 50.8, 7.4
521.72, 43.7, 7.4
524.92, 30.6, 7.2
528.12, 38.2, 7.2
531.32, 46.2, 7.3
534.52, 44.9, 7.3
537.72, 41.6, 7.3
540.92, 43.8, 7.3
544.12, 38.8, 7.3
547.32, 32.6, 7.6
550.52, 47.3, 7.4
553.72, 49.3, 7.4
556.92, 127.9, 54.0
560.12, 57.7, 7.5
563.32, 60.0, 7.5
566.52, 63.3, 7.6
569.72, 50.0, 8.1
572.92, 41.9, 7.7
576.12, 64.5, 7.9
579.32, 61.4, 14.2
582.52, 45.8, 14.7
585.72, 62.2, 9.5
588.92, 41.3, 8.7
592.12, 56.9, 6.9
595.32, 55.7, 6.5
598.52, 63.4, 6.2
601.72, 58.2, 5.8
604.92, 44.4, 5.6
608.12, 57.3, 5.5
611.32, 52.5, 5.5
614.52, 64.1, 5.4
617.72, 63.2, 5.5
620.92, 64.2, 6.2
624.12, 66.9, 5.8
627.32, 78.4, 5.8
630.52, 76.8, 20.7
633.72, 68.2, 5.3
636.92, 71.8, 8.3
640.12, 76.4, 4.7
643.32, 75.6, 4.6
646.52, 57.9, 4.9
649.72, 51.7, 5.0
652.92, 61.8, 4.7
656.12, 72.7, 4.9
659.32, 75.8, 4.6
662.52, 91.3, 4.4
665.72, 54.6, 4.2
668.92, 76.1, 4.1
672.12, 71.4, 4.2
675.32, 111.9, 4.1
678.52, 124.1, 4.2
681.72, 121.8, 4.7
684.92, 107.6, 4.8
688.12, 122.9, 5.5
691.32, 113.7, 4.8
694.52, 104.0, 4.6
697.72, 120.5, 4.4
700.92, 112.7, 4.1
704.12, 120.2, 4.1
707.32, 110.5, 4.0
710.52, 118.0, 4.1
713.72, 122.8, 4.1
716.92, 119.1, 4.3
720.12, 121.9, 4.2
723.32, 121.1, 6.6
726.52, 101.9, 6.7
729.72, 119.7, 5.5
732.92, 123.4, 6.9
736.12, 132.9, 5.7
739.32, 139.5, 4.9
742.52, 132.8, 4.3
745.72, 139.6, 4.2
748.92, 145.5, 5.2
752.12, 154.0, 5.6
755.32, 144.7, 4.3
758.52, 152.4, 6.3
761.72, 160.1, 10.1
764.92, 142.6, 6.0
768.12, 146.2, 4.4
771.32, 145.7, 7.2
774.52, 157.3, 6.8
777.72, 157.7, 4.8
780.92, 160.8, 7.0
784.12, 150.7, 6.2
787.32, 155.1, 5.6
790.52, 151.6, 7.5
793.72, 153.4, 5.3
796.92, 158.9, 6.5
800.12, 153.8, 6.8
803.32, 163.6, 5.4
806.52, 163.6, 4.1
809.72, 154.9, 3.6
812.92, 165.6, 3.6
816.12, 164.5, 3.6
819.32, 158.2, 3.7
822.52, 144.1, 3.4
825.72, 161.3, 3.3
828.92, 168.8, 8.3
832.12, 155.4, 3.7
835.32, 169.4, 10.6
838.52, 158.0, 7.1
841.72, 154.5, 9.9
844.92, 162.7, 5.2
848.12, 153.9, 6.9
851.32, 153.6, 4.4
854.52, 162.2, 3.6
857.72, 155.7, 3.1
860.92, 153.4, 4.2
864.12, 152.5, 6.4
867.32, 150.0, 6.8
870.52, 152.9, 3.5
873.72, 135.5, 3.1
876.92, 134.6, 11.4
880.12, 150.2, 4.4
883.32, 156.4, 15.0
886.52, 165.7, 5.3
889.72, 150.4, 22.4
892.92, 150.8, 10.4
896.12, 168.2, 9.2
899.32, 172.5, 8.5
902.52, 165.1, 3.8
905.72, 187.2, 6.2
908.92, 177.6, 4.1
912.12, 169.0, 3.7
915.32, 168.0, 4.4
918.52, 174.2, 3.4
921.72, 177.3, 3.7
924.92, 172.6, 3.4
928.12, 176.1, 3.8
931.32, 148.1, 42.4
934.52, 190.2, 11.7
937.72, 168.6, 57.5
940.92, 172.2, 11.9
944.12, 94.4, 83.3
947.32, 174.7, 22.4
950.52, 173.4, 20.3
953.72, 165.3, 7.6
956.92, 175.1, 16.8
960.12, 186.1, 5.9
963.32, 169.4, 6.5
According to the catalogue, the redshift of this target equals 0.69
